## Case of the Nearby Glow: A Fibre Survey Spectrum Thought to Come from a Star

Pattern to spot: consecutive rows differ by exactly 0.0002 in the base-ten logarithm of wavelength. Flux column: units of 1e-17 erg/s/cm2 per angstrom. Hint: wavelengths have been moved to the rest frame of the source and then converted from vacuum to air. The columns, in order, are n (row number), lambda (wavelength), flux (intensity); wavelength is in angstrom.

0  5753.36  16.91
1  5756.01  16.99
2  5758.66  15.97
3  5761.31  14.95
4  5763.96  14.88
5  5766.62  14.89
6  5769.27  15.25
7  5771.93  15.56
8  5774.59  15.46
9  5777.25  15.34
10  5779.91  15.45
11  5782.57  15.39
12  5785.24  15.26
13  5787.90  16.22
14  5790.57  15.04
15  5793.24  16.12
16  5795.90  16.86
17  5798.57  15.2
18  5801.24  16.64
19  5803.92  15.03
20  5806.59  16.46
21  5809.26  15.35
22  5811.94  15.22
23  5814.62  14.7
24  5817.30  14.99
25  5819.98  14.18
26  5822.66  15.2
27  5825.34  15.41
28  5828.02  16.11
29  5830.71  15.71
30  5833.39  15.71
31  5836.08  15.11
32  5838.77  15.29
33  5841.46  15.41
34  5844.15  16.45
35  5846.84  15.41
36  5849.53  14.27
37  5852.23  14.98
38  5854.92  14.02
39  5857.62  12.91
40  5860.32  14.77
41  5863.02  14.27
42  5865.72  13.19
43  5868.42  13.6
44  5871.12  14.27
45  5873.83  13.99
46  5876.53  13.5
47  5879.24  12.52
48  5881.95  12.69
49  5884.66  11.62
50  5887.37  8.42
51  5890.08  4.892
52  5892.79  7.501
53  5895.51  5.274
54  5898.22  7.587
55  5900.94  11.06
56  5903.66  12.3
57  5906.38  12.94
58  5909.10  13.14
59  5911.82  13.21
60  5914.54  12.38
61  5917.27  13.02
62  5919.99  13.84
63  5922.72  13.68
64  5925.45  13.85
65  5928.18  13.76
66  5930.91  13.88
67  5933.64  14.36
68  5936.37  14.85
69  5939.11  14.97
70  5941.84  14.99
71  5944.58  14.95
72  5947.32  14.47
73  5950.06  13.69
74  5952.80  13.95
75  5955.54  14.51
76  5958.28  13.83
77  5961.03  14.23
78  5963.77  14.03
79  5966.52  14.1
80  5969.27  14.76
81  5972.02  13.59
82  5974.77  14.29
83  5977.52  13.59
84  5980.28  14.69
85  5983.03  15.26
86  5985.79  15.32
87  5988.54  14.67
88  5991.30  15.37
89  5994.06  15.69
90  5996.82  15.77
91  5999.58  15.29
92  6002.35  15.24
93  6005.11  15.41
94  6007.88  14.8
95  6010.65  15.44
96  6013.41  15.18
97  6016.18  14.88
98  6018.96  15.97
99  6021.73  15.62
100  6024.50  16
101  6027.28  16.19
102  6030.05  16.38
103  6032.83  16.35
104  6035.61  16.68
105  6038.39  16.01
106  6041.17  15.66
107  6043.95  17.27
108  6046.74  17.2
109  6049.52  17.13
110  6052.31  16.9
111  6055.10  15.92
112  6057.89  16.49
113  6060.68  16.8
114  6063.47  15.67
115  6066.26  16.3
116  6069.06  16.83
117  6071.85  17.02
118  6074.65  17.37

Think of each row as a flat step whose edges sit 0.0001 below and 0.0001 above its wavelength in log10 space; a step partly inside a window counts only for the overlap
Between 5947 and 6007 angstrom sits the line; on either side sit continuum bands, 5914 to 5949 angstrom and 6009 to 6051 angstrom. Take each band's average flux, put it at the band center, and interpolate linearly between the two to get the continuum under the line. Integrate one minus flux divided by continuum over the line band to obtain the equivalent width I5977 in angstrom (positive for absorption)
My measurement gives 1.66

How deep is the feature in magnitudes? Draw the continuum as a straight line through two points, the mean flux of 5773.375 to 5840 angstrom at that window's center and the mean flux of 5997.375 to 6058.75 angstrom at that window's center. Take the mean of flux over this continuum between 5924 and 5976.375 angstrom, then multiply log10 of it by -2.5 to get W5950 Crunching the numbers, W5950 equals 0.112 mag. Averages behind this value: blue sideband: 15.5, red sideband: 16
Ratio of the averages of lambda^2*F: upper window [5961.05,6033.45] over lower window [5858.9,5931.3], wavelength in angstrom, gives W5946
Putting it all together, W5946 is 1.30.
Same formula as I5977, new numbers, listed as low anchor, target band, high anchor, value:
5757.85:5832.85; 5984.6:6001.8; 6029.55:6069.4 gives 0.97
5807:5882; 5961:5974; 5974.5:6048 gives 1.02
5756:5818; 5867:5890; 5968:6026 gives 4.78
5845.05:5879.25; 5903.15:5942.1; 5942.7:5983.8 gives 1.40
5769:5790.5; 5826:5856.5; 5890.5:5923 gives -4.47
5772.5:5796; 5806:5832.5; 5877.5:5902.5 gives -3.64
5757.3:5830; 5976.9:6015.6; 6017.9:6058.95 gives 2.57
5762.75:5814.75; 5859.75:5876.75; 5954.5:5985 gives 1.19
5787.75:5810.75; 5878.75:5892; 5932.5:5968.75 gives 4.65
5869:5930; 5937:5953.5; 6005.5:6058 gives -1.70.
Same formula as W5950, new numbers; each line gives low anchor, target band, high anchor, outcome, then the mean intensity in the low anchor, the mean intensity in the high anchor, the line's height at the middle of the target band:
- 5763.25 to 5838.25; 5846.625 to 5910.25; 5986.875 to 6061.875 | 0.288 mag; 15.5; 15.9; 15.6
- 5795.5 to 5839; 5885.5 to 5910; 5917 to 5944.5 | 0.496 mag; 15.5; 14.2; 14.6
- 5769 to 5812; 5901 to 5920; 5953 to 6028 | 0.189 mag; 15.7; 14.9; 15.2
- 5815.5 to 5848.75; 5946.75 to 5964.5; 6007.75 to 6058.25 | 0.127 mag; 15.4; 16.1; 15.8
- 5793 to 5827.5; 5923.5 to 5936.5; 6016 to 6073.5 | 0.137 mag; 15.5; 16.4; 15.9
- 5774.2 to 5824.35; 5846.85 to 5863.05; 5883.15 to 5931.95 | -0.079 mag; 15.5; 11.2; 13.3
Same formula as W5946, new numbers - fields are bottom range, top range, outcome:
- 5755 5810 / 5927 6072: 1.06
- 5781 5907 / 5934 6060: 1.17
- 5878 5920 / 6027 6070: 1.62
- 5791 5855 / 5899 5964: 0.92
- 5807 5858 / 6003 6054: 1.13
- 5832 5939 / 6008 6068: 1.32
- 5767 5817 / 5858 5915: 0.77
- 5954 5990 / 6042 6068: 1.19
